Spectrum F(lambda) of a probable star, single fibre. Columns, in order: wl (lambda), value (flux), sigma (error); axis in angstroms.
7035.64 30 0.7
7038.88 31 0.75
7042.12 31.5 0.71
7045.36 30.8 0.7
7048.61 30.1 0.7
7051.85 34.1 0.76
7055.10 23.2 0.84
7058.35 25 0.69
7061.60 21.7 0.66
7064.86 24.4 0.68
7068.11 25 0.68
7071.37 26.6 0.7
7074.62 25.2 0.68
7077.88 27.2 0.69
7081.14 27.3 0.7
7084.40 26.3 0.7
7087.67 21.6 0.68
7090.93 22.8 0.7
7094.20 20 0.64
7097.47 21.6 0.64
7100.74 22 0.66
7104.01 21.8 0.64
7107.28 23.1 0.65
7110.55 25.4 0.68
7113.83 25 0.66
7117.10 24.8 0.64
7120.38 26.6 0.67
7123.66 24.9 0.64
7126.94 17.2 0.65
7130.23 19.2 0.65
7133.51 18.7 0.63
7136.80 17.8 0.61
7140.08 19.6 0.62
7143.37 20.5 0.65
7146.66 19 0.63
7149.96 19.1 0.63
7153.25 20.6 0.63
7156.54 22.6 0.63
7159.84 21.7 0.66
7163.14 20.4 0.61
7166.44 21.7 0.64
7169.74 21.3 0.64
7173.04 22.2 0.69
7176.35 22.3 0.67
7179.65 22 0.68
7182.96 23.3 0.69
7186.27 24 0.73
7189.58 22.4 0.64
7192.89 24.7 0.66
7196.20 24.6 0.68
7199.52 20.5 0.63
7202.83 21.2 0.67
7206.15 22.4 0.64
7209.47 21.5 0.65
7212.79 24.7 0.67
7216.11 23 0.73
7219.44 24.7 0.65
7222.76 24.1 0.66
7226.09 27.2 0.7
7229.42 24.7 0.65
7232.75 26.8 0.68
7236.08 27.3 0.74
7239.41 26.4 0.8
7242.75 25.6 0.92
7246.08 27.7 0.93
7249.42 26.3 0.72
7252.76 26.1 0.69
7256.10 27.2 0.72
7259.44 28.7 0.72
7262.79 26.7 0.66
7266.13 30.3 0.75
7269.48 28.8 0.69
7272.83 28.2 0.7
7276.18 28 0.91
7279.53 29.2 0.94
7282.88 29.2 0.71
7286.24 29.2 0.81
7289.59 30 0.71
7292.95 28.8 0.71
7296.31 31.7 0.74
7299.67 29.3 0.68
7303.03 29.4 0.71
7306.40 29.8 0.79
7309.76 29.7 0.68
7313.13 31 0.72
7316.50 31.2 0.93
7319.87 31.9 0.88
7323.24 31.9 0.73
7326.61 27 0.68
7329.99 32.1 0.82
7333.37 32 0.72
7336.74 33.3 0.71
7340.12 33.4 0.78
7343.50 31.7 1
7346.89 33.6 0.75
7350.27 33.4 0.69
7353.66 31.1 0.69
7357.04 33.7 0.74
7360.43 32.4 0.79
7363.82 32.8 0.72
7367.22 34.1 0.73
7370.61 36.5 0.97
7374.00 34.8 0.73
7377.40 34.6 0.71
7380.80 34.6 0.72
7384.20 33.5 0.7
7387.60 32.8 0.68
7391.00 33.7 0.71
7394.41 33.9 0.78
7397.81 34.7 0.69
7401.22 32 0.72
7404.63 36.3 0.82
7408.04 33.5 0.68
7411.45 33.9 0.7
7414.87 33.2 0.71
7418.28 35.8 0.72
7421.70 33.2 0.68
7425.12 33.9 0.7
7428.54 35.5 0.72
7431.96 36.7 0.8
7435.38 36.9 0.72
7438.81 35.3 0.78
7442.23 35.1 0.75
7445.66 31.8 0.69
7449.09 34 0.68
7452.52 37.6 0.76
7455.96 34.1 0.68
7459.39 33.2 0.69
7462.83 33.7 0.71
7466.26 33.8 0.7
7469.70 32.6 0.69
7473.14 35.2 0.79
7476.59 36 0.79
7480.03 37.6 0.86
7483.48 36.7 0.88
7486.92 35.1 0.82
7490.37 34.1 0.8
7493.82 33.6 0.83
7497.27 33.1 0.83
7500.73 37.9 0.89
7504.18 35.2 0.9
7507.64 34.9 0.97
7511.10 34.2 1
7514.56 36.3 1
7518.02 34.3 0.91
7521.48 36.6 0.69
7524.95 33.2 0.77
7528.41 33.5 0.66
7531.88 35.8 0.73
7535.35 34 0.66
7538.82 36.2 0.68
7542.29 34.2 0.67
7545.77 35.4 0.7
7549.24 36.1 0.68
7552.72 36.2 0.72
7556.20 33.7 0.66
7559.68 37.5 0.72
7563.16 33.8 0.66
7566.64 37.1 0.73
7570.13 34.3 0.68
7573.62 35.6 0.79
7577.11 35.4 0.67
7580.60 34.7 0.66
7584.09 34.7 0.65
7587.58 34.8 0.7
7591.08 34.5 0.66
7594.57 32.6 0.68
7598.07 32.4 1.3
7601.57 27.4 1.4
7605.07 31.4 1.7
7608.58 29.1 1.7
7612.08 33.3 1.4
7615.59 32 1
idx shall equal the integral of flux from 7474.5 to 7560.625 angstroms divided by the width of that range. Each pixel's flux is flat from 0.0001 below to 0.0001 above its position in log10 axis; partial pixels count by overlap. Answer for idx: 35.2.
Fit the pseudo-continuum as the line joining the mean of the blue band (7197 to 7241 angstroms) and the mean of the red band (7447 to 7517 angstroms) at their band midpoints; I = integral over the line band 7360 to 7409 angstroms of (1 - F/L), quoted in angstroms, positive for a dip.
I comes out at -5.0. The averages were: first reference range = 24.2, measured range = 34.1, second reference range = 34.9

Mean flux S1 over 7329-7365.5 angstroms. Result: 32.7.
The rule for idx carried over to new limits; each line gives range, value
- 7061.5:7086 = 25.7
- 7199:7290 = 26.3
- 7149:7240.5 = 23.1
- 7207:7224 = 23.5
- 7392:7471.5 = 34.4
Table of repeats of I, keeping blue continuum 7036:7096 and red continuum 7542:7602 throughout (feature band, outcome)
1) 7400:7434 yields -2.5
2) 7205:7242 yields 5.2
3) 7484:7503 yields -0.9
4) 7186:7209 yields 4.7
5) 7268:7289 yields 0.7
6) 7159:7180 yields 4.8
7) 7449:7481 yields -1.8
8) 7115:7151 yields 8.8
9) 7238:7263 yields 2.2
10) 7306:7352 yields -1.4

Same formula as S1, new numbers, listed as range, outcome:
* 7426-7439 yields 36.1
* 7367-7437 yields 34.5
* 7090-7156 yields 21.5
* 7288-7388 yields 32.1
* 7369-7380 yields 35.2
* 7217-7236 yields 25.5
